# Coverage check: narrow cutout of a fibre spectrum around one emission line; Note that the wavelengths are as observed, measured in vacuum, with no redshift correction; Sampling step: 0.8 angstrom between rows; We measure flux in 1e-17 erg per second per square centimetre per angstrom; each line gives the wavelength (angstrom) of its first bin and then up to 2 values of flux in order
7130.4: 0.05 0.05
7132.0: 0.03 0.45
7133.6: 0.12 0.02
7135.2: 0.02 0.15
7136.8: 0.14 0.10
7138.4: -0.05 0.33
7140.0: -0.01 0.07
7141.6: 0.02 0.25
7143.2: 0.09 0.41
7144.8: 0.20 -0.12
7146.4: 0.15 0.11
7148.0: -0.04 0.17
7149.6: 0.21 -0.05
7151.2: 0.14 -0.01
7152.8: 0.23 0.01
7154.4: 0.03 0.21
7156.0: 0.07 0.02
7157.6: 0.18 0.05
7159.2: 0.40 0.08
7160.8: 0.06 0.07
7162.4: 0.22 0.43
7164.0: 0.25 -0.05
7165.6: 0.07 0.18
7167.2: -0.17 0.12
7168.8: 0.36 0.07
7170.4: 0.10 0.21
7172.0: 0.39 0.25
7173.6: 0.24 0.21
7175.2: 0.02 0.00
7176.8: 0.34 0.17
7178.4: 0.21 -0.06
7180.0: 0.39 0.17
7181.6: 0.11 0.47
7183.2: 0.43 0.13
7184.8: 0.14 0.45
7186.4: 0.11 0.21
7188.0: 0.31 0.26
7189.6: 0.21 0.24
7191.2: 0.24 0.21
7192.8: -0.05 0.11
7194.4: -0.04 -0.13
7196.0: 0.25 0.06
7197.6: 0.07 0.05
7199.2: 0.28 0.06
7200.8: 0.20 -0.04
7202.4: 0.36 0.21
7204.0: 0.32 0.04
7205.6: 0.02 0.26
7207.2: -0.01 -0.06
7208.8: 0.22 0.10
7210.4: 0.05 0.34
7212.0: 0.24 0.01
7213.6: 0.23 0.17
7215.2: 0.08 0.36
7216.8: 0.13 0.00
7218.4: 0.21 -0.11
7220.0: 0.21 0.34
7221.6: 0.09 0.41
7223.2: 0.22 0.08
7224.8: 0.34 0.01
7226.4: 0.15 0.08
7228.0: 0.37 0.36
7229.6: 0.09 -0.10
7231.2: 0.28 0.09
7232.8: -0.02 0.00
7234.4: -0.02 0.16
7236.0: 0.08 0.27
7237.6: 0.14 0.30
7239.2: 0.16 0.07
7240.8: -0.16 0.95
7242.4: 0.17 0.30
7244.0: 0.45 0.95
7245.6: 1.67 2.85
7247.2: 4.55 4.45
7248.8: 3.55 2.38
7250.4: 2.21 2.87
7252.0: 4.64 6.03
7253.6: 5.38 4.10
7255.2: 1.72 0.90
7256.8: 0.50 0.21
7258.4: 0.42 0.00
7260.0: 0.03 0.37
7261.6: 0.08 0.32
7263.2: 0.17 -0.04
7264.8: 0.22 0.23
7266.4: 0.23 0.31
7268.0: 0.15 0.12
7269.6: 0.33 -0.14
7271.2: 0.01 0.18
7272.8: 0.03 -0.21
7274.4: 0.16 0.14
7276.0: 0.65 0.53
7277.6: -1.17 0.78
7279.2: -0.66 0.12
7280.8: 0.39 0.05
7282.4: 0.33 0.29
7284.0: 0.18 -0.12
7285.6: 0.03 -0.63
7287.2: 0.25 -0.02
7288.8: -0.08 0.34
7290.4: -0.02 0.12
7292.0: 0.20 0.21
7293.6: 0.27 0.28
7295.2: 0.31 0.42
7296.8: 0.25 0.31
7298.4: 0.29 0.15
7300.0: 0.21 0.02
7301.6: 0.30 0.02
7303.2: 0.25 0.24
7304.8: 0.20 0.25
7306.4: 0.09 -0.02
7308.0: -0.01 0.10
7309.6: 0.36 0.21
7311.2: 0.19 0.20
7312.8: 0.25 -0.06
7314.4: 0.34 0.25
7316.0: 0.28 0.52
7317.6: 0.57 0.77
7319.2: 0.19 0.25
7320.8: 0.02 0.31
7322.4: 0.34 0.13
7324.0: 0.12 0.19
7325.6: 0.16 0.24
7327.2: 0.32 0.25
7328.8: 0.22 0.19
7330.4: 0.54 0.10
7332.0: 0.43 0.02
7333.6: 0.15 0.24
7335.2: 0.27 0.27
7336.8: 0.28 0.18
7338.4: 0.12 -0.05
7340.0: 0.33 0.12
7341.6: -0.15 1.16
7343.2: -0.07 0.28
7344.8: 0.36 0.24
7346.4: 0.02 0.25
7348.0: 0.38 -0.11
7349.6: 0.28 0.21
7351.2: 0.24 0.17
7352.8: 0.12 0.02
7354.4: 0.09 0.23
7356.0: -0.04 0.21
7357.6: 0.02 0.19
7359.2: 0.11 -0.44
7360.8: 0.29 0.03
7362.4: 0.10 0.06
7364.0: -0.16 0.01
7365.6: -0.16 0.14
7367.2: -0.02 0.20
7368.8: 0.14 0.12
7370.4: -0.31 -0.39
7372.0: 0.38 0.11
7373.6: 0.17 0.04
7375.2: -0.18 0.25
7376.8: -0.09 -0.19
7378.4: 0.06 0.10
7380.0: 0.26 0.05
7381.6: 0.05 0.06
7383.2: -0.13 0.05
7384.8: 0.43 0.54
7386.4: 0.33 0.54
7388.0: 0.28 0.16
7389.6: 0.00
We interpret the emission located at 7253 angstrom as [O II]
